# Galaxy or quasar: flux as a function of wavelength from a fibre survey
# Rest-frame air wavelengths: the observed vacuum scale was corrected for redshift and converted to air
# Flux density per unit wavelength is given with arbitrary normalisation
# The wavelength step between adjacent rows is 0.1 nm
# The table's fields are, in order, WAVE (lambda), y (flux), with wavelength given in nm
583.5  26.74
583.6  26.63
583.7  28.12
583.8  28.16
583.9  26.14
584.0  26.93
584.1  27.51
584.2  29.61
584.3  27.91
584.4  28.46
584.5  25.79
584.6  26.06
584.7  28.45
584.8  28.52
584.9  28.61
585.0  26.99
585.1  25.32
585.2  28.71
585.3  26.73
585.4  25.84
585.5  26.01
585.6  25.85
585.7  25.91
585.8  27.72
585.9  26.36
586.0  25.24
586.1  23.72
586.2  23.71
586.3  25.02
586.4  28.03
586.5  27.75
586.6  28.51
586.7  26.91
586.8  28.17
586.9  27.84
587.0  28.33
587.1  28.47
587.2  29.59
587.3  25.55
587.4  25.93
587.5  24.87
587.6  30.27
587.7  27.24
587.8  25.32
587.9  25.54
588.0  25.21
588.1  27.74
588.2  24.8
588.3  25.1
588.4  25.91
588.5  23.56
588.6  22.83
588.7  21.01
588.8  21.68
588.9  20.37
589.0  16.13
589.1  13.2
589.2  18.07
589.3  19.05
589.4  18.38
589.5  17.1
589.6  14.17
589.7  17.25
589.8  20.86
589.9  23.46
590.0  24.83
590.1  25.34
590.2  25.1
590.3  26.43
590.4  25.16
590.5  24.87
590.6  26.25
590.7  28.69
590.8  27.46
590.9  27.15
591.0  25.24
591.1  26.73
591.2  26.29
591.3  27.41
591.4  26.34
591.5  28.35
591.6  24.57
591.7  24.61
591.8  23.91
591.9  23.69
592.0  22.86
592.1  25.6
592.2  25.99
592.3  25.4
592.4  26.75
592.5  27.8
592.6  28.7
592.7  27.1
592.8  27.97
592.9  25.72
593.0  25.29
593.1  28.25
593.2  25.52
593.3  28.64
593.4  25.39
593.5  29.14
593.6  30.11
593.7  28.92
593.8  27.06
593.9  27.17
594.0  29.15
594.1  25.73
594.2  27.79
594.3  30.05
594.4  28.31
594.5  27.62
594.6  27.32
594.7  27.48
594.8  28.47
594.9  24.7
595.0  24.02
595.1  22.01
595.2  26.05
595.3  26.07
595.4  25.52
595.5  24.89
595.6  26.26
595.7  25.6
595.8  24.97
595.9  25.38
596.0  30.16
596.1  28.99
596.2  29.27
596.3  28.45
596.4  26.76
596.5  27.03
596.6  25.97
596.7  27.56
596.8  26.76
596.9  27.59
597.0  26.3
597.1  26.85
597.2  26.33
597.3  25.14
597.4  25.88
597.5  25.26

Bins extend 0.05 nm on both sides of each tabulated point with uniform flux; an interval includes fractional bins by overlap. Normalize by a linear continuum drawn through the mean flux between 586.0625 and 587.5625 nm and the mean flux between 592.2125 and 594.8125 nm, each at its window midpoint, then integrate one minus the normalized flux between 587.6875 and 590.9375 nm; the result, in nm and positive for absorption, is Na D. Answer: 0.52 nm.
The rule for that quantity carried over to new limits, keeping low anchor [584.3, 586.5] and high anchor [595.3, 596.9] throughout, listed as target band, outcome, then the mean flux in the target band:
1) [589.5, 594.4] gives 0.162 nm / 25.9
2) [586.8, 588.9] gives 0.070 nm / 25.8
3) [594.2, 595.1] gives -0.004 nm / 27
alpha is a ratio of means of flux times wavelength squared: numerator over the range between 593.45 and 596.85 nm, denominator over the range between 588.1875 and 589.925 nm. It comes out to 1.38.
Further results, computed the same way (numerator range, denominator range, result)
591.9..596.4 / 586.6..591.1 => 1.14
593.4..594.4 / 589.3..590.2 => 1.40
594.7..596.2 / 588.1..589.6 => 1.30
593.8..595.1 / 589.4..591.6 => 1.13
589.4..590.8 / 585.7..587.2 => 0.87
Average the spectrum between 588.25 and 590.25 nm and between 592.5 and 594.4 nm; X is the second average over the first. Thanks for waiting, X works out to 1.3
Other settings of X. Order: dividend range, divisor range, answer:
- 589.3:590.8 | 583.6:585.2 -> 0.83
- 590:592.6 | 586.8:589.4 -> 1.08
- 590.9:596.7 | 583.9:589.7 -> 1.06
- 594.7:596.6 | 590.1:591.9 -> 1.01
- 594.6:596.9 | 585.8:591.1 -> 1.09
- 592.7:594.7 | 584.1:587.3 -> 1.02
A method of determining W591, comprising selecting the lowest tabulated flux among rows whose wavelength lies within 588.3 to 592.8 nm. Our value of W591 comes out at 13.2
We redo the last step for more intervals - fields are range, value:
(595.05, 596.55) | 22.01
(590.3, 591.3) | 24.87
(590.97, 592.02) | 22.86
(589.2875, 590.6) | 14.17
